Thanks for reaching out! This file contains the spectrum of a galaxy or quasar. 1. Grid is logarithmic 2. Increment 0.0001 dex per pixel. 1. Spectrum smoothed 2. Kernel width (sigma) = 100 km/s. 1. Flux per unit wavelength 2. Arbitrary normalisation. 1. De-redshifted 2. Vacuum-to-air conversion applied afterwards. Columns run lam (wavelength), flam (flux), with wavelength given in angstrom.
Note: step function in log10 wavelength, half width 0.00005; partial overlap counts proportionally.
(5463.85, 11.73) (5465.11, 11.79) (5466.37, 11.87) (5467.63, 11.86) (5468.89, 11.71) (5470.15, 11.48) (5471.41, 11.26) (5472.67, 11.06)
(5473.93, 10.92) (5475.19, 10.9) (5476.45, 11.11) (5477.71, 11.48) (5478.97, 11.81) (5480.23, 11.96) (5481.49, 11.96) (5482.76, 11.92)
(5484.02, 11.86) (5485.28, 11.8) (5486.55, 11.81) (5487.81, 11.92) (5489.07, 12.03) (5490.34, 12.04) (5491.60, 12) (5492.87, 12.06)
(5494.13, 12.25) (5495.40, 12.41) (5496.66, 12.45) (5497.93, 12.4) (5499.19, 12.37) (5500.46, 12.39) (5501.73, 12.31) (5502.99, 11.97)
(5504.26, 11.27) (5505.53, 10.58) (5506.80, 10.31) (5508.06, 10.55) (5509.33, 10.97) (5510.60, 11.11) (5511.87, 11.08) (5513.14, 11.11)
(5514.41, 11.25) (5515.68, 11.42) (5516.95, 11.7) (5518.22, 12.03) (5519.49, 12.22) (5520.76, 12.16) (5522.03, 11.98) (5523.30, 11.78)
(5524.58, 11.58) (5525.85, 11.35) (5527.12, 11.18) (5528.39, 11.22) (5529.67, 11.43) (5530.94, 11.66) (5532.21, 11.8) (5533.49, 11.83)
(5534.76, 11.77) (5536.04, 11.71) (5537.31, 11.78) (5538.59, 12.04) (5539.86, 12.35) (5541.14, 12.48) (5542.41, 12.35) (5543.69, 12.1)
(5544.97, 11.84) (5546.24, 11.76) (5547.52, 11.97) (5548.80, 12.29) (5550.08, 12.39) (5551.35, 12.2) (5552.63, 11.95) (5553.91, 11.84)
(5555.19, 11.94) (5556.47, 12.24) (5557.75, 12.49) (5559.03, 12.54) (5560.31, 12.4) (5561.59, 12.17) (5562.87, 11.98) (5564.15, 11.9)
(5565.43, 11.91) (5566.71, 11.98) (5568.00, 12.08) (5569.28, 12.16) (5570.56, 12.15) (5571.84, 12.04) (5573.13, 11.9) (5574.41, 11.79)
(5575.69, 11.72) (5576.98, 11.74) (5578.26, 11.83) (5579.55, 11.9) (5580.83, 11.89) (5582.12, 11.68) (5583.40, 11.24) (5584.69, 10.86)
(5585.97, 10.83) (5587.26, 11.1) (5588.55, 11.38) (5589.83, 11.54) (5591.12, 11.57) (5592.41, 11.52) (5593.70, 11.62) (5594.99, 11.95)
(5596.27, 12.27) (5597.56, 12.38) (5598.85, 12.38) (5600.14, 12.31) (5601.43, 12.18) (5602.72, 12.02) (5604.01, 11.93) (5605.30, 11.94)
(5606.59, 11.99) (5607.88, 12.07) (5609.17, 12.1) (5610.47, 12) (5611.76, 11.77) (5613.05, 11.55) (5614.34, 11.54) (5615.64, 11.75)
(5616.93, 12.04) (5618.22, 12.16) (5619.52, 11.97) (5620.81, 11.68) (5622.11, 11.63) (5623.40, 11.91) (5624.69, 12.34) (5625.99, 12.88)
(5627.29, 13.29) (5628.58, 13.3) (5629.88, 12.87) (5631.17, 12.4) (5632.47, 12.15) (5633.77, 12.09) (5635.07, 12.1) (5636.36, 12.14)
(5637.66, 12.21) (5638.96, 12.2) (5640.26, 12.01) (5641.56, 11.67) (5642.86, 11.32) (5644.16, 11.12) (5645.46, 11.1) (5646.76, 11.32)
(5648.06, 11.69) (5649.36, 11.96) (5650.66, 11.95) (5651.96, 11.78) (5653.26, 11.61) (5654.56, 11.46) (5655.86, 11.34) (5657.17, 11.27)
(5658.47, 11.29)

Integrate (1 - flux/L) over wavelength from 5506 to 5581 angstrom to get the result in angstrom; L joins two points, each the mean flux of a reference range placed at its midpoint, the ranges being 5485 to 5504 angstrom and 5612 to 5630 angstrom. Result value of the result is 2.1 angstrom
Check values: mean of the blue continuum 12.1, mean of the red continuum 12.2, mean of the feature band 11.8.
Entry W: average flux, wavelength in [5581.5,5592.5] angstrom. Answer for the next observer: 11.3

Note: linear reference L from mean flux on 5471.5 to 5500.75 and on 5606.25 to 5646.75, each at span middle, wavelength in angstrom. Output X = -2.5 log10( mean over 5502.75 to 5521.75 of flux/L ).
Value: 0.05 mag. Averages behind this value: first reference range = 11.9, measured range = 11.3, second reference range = 12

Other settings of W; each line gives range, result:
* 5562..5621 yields 11.8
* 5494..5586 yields 11.8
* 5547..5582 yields 12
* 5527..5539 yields 11.7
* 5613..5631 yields 12.2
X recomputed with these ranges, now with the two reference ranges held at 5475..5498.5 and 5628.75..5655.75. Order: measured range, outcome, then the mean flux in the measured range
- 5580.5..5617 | 0.011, 11.8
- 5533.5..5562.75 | -0.019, 12.1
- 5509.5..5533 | 0.034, 11.5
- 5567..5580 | -0.003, 11.9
